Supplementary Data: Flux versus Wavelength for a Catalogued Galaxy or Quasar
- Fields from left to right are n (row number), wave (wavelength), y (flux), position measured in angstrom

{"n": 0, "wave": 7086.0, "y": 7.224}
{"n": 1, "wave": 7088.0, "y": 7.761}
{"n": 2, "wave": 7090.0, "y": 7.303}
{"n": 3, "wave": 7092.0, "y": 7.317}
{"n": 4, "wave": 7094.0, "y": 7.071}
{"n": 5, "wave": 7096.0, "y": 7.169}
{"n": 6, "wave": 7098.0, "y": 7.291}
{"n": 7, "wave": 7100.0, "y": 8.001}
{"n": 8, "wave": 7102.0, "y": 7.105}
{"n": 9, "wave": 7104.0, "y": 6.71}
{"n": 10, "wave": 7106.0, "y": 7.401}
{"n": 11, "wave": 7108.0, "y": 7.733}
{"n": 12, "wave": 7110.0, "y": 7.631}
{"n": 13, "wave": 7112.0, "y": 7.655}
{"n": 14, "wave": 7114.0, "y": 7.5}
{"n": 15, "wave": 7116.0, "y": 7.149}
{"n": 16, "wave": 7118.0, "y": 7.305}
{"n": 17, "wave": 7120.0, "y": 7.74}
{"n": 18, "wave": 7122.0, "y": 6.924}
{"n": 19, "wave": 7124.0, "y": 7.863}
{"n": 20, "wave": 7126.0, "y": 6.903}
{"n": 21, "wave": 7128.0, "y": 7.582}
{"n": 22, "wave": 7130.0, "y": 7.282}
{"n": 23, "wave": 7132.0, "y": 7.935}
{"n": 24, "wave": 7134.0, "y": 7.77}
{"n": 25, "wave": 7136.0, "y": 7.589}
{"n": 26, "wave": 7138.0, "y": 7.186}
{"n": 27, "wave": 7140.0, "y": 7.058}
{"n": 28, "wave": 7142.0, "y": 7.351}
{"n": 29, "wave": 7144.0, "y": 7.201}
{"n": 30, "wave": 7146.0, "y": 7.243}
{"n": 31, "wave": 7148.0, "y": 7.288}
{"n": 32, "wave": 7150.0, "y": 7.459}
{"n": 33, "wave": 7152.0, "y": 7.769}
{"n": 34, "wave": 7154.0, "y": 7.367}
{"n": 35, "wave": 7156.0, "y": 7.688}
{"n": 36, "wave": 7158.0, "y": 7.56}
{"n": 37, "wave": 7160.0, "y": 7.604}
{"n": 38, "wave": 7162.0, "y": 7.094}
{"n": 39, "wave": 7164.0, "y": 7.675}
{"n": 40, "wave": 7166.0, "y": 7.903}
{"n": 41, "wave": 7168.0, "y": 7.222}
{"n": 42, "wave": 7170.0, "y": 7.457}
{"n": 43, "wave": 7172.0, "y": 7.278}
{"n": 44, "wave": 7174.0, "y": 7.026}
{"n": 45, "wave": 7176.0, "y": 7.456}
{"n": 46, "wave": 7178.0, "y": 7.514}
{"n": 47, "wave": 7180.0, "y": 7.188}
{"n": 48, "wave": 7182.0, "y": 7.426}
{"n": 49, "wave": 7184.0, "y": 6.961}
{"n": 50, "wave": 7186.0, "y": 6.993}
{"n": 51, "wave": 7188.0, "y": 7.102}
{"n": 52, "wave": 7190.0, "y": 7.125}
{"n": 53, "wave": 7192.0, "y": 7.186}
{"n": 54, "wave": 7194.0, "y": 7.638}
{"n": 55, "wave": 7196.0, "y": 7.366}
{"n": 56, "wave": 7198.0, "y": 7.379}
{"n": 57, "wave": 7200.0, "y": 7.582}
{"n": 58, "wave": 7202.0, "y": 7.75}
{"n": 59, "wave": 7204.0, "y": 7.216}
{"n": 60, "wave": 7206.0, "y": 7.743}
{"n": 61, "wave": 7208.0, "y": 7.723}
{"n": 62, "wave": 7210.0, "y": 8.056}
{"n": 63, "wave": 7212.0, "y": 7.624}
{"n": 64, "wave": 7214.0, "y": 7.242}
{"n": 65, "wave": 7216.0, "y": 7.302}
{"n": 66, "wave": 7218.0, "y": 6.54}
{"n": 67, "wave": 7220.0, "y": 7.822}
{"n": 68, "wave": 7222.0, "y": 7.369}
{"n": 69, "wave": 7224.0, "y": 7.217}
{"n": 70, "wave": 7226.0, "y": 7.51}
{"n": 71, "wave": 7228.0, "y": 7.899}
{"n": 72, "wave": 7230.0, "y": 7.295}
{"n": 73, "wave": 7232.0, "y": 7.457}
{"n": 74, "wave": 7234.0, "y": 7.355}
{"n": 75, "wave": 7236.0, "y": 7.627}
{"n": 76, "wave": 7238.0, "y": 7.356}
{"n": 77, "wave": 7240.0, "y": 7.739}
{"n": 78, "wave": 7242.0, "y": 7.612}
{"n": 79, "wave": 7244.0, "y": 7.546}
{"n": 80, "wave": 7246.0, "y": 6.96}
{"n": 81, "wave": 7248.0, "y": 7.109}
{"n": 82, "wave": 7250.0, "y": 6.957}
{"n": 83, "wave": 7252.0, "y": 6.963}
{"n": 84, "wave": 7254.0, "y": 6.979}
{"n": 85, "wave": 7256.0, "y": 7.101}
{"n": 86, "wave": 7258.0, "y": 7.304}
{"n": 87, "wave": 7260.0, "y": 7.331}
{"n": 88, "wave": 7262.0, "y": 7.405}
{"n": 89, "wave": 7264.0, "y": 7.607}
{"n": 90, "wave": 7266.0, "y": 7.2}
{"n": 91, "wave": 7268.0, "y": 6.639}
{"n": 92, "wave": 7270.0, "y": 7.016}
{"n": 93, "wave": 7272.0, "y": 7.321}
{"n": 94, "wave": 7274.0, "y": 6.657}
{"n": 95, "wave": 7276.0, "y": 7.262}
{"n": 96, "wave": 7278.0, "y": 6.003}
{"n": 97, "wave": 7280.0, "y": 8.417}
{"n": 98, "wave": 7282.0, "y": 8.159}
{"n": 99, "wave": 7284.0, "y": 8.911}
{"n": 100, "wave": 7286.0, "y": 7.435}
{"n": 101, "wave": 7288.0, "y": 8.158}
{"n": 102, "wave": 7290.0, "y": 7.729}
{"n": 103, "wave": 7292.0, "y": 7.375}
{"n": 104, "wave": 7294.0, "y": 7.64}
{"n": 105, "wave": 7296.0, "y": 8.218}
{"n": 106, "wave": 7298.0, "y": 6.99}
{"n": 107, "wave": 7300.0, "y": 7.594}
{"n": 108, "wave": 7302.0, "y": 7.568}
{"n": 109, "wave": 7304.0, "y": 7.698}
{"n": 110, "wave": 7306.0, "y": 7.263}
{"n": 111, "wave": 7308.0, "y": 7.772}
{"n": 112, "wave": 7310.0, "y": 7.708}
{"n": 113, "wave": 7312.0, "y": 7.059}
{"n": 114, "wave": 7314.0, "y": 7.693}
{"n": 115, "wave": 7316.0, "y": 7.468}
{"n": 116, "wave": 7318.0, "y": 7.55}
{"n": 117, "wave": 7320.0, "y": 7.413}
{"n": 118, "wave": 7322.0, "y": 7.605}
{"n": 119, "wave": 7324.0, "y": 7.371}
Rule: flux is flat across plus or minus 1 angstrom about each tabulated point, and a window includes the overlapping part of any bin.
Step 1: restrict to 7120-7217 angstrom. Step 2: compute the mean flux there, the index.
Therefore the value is 7.42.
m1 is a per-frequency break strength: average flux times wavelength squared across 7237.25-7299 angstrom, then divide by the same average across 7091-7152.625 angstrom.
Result 1.04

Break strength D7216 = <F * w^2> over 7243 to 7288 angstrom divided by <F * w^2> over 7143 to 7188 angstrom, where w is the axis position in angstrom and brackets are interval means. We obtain 1.02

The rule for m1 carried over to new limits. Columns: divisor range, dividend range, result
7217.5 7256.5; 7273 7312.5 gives 1.05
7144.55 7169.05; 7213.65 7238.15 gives 1.01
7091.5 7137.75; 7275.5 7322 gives 1.08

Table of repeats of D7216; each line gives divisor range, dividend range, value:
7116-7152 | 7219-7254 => 1.03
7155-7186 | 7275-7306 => 1.07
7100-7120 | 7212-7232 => 1.03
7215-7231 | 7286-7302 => 1.06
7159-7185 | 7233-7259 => 1.01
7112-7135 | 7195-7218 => 1.03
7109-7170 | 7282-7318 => 1.08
